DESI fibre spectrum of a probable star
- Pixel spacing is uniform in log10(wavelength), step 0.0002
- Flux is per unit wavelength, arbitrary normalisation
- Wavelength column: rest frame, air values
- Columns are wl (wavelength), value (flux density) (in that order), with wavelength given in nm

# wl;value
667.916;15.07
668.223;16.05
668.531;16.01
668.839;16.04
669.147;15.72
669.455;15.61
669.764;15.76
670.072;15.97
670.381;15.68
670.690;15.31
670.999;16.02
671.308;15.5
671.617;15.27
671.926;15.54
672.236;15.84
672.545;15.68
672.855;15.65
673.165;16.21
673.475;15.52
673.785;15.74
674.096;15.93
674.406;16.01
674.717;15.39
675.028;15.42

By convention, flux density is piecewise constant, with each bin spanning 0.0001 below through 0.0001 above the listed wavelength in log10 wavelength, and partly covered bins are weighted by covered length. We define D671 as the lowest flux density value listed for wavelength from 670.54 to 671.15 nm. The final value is 15.31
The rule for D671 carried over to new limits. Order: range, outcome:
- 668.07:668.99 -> 16.01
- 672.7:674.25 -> 15.52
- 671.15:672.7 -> 15.27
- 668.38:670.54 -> 15.61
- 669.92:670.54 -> 15.68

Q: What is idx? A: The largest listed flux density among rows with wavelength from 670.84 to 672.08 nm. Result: 16.02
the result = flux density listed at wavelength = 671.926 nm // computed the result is 15.54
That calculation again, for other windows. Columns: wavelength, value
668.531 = 16.01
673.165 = 16.21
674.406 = 16.01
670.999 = 16.02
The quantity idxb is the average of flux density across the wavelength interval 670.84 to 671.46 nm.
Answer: 15.8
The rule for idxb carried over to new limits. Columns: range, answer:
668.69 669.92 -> 15.8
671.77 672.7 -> 15.7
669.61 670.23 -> 15.9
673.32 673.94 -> 15.6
